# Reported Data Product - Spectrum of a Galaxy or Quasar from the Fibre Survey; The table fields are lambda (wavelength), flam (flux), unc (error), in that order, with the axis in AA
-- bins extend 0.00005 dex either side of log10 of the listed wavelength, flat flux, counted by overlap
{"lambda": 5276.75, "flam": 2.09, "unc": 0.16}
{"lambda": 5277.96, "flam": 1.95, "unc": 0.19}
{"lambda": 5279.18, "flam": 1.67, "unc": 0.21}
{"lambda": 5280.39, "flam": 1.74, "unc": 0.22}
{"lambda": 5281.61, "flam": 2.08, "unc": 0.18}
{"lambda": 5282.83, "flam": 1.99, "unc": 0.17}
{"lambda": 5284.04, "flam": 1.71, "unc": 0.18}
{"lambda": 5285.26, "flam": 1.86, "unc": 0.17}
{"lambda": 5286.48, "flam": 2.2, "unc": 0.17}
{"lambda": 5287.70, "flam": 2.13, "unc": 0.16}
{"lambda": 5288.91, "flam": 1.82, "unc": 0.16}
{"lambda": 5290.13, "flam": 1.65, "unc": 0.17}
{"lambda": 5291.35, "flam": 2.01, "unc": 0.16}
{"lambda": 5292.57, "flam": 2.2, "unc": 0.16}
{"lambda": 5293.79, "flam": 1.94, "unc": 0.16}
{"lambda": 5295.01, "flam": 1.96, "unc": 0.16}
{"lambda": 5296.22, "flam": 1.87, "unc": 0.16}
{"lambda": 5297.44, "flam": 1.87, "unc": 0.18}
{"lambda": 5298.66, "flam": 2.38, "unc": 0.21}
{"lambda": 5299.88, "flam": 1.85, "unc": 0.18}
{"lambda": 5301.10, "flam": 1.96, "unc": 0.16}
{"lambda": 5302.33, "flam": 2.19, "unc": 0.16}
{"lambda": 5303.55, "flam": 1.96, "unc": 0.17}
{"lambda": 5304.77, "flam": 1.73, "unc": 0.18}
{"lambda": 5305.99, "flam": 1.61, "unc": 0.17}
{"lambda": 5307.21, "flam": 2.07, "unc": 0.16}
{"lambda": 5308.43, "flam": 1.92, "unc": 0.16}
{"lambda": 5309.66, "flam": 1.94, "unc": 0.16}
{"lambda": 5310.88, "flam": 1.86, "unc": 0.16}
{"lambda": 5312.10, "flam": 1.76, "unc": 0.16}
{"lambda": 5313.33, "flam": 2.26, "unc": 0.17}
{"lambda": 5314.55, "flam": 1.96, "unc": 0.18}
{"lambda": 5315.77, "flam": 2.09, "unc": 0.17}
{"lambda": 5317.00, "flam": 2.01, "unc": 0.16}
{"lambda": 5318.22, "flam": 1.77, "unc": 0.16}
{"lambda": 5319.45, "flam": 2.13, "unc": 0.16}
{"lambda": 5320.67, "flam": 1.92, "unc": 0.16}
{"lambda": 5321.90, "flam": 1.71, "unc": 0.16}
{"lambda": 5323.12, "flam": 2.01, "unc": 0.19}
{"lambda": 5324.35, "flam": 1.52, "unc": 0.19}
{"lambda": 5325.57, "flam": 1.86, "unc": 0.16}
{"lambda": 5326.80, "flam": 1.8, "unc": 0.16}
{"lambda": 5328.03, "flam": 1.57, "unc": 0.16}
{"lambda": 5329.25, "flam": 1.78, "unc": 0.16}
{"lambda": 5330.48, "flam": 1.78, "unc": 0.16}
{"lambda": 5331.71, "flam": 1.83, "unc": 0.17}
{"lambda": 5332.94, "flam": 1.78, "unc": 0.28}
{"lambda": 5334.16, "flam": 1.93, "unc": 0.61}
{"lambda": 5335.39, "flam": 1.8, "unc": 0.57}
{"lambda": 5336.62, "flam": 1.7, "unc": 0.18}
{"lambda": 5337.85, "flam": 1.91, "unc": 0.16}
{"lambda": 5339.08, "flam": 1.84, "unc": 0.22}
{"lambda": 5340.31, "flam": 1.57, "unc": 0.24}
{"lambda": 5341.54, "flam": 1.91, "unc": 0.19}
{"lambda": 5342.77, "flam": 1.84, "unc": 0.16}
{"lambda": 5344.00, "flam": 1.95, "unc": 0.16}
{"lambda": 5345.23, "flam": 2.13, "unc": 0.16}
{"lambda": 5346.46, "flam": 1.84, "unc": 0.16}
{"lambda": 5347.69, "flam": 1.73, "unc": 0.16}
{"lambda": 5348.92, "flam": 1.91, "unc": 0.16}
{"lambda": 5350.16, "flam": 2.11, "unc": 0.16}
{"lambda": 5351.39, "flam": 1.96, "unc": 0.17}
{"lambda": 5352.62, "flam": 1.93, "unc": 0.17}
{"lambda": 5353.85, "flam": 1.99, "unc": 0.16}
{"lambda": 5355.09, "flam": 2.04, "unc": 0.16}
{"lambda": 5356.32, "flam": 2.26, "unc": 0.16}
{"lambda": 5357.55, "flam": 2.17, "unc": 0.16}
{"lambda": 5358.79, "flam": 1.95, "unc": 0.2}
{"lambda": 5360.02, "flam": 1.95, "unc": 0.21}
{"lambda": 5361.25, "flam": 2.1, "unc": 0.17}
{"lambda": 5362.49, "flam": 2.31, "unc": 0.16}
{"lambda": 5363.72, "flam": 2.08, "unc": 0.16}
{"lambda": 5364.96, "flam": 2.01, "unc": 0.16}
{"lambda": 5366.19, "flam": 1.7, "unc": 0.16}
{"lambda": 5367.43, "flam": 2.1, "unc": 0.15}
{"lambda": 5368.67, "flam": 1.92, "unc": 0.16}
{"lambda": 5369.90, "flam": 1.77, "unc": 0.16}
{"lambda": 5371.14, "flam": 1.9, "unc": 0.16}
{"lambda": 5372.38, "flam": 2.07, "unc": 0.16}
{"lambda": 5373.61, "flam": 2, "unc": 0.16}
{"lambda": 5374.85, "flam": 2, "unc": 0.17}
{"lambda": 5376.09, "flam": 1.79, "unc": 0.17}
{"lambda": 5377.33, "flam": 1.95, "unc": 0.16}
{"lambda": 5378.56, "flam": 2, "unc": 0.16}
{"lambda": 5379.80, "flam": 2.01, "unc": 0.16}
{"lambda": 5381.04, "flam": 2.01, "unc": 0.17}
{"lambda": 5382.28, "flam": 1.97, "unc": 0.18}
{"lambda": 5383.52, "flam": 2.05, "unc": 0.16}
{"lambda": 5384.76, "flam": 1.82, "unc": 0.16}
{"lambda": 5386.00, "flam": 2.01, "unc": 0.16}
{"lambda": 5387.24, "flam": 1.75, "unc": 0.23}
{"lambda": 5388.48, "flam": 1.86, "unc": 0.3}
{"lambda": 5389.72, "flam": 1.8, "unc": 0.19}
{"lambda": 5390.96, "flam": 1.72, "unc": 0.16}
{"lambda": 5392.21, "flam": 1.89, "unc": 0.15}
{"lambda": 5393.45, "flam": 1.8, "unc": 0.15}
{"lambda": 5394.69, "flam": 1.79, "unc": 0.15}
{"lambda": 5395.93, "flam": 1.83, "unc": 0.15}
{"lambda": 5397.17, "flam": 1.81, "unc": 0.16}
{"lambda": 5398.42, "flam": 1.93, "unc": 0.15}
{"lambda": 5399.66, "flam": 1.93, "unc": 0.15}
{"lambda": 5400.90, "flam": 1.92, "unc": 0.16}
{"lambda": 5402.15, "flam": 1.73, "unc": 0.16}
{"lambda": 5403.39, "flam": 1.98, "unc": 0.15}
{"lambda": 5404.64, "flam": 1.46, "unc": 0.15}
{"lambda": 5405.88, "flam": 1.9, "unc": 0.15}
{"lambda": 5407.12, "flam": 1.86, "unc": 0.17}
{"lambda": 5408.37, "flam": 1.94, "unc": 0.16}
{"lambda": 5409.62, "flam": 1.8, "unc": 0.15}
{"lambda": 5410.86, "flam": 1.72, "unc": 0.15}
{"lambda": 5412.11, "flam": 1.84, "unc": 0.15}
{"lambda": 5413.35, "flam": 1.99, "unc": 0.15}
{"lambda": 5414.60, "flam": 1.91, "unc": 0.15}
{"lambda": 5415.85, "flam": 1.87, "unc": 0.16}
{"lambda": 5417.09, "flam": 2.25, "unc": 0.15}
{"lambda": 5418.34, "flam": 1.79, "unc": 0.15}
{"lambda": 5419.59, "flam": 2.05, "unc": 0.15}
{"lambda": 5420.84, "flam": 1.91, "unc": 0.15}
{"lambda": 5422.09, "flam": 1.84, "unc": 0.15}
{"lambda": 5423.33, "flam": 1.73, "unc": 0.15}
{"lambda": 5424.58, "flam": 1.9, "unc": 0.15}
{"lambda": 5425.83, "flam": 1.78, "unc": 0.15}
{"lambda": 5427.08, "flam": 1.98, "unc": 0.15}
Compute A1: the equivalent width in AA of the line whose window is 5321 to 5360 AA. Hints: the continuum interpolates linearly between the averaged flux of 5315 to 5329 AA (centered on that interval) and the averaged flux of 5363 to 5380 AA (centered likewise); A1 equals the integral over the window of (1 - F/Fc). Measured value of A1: 0.3 AA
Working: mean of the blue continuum 1.85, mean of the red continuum 1.95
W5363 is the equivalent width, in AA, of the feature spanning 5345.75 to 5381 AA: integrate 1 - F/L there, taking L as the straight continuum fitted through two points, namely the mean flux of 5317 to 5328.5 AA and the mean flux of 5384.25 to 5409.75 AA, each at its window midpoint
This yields -2.98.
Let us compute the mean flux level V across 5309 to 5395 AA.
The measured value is 1.91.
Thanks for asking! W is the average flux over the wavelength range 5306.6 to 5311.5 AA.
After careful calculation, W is 1.95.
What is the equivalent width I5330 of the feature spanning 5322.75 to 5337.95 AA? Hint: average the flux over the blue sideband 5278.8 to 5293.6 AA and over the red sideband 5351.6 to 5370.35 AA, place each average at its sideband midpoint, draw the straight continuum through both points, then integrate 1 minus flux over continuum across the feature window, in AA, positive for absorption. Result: 1.5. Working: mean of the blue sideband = 1.93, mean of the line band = 1.78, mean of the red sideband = 2.02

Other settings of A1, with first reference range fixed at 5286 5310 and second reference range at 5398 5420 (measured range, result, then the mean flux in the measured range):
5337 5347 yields 0.31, 1.87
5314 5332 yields 0.87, 1.85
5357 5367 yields -0.62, 2.03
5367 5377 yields -0.18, 1.94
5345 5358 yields -0.53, 2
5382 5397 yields 0.32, 1.85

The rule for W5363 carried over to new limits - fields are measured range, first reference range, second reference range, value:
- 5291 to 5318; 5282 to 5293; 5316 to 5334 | -1.1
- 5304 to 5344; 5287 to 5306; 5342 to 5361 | 2.5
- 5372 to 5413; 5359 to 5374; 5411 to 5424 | 1.6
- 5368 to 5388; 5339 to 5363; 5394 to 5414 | -0.3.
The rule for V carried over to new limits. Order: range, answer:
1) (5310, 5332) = 1.87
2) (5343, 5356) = 1.96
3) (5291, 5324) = 1.96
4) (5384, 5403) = 1.84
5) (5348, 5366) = 2.04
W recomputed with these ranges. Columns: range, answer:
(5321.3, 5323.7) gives 1.86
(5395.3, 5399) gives 1.85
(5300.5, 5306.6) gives 1.89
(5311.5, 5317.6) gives 2.01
